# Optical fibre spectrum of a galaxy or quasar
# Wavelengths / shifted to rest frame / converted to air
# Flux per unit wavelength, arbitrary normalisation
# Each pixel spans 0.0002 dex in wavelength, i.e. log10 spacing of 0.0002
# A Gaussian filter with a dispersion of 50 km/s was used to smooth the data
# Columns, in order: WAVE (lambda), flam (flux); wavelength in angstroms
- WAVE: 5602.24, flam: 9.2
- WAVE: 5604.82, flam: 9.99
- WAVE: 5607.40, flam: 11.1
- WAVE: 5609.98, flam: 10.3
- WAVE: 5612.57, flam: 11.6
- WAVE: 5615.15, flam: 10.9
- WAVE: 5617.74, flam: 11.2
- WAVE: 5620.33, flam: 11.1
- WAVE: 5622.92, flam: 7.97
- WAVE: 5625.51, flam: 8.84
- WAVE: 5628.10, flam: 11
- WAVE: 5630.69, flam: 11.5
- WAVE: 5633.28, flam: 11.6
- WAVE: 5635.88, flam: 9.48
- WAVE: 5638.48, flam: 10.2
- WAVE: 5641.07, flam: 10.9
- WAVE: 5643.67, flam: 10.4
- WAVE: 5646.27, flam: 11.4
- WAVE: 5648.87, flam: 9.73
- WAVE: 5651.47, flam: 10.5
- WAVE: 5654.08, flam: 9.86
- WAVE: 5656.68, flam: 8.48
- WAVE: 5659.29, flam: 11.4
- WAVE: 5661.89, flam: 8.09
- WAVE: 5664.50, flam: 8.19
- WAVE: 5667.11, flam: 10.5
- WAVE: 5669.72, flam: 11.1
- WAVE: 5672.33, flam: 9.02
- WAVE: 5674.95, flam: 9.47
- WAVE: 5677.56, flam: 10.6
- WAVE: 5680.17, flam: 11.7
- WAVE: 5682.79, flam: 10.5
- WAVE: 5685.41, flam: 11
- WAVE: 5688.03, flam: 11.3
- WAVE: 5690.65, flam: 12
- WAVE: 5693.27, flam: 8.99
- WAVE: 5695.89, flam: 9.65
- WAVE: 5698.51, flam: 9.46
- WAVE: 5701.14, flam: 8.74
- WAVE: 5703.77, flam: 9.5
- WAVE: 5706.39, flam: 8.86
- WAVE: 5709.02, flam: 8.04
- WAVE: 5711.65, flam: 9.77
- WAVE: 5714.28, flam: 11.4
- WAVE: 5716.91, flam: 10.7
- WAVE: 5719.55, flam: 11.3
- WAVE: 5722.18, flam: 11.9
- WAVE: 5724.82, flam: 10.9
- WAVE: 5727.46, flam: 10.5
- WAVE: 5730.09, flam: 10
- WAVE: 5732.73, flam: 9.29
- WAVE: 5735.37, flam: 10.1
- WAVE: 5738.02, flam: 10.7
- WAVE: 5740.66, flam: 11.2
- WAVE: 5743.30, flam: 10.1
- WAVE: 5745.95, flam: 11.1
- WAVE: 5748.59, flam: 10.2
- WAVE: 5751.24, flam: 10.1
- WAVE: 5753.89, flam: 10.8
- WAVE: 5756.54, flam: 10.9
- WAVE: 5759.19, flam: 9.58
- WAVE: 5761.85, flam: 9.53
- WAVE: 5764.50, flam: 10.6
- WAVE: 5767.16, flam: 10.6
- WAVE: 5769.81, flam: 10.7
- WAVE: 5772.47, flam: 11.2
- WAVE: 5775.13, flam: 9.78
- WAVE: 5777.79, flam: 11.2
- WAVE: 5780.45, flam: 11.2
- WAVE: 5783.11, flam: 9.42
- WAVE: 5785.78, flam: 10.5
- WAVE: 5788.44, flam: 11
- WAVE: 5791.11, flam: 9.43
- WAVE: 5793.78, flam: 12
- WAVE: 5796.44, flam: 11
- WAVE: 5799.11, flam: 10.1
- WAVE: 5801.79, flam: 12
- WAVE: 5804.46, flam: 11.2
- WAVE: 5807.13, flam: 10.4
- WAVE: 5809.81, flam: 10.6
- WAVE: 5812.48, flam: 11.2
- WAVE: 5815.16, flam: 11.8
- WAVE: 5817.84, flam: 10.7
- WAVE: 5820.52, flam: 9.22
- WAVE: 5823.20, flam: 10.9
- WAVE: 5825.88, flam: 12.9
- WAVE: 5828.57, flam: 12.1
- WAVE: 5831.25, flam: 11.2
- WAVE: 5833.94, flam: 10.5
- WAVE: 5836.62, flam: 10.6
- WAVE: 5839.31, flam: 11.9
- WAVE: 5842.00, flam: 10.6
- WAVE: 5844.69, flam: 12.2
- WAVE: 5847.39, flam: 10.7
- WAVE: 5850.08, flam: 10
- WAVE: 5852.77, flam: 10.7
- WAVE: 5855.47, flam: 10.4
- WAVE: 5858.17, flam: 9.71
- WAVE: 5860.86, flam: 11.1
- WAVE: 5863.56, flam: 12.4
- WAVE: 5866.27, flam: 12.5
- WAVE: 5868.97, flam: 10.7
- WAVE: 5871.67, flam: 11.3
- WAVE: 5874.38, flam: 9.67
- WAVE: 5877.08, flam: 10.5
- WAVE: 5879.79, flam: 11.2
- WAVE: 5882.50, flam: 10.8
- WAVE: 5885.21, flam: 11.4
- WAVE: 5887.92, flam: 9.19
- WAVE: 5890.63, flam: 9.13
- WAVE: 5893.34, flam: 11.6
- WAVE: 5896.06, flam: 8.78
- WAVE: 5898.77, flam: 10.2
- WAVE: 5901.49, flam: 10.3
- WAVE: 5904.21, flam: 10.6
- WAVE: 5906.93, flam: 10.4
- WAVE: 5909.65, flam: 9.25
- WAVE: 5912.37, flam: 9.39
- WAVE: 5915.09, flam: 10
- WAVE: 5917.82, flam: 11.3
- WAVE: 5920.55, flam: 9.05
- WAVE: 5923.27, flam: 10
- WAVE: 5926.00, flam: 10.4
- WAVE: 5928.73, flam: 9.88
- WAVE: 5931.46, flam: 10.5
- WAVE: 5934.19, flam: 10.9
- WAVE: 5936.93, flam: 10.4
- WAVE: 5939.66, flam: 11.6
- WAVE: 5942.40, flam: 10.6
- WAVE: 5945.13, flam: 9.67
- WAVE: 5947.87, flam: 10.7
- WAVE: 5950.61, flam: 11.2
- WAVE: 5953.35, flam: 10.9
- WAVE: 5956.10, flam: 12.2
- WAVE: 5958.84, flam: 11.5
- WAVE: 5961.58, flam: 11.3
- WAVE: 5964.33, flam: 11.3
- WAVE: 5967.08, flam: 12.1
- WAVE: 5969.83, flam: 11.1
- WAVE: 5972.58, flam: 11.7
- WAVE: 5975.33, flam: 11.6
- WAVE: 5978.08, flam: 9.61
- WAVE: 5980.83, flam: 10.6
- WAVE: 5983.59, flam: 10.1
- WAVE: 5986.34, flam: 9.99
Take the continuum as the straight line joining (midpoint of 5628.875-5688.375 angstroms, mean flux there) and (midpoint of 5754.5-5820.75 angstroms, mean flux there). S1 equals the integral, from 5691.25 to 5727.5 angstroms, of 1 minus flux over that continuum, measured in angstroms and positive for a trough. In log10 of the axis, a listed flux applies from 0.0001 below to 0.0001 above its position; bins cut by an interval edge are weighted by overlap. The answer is 1.5 angstroms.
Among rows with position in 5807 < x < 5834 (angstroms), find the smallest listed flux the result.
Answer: 9.22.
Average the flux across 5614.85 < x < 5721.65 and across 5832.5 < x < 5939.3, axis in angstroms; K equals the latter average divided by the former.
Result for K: 1.04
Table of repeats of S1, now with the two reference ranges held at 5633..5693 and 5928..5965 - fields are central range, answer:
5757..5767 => 0.4 angstroms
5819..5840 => -1.0 angstroms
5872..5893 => 0.8 angstroms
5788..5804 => -0.5 angstroms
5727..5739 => 0.4 angstroms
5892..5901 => 0.5 angstroms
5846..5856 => 0.2 angstroms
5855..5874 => -0.7 angstroms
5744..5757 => -0.1 angstroms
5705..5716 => 0.9 angstroms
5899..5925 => 1.9 angstroms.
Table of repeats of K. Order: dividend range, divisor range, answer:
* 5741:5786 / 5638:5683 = 1.03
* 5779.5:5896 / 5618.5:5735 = 1.07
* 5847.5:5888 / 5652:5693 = 1.06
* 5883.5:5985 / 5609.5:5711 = 1.04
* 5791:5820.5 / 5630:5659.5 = 1.05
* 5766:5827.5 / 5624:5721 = 1.07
